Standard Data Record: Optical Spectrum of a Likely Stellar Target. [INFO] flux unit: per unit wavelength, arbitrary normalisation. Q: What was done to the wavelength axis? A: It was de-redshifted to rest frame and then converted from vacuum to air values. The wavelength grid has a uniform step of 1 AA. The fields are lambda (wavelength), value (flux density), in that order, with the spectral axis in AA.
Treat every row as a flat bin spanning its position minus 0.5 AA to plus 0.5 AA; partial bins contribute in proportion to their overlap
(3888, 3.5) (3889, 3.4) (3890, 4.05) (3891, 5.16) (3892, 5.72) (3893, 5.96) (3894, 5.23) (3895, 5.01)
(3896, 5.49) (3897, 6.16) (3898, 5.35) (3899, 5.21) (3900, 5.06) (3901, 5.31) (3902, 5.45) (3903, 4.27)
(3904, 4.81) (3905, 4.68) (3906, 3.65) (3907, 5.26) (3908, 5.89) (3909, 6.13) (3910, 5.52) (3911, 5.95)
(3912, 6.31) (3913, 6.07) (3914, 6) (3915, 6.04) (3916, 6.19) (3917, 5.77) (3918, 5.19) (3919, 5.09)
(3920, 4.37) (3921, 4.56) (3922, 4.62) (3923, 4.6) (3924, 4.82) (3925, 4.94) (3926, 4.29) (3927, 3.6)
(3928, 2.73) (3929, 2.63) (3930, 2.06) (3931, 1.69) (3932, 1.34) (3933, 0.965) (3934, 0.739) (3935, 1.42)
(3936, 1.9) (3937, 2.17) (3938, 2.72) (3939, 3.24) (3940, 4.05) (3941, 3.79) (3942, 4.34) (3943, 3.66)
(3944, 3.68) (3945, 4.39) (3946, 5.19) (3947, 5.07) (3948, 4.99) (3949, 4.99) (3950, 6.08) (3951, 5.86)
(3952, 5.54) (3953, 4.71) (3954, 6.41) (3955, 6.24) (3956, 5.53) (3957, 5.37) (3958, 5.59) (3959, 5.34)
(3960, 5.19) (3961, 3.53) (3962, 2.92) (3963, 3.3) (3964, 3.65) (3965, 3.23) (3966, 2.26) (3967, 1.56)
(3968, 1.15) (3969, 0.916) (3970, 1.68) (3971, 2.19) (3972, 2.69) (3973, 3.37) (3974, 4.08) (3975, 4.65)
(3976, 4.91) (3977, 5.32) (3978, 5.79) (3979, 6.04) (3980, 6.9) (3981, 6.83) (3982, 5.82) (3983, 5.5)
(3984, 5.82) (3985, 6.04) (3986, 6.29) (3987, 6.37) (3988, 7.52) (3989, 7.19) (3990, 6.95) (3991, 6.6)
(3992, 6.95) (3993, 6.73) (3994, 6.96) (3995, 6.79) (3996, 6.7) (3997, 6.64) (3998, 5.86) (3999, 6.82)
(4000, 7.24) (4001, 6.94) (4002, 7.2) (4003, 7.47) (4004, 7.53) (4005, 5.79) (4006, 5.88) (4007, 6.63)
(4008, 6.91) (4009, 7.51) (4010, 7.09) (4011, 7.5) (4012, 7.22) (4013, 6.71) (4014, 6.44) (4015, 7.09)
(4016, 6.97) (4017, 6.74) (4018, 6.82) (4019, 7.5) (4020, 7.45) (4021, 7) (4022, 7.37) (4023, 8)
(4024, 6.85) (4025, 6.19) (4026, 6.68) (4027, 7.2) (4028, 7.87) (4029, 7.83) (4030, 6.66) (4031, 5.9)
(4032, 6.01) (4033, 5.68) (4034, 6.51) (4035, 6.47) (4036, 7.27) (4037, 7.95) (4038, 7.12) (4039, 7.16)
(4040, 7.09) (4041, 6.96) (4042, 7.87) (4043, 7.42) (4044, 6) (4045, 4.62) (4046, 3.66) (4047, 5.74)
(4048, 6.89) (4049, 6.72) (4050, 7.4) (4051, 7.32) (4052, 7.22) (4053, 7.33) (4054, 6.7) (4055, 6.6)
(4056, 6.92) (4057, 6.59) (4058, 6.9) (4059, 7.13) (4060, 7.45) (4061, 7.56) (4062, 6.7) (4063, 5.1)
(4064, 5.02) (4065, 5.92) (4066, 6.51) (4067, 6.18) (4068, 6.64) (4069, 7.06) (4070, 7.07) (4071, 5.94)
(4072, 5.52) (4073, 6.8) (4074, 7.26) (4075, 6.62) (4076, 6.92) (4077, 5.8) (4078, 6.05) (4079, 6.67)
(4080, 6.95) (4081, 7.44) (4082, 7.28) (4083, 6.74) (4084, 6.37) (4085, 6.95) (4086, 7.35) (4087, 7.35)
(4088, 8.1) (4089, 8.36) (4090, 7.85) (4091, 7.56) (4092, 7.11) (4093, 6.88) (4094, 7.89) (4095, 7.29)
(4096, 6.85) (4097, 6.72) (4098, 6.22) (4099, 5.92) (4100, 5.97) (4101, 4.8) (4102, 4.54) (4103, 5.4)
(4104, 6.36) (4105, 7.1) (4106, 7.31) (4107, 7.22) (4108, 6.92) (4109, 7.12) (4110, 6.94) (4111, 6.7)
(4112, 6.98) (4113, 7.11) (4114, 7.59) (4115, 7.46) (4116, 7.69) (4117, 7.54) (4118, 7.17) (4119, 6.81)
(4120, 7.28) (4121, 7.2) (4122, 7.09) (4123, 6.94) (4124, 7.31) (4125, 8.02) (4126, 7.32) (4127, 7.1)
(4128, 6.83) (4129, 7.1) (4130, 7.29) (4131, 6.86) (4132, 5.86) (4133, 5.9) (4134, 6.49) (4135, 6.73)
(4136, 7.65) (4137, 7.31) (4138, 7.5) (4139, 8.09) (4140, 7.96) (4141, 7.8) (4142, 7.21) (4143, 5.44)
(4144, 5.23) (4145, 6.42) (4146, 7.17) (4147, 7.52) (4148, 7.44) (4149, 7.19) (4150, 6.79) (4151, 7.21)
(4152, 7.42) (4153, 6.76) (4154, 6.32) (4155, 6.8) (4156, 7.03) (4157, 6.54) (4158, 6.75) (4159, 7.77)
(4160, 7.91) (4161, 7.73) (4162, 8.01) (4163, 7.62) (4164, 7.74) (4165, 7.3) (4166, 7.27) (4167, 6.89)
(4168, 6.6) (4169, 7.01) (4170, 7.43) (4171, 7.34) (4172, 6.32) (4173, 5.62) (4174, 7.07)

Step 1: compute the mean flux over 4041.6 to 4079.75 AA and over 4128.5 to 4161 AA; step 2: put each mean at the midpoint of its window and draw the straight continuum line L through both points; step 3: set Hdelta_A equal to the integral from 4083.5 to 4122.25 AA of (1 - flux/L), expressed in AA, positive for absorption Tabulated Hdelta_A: -1.1 AA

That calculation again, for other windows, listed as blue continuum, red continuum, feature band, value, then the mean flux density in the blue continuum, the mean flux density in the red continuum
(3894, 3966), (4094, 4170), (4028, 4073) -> -5.0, 4.47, 6.98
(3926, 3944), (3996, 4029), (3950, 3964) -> -4.5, 2.61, 6.98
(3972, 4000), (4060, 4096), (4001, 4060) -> -3.8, 6.09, 6.83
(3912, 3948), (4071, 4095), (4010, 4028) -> -4.3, 3.88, 7.02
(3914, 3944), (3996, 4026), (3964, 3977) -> 6.0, 3.61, 6.94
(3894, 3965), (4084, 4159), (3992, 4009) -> -4.3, 4.49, 6.97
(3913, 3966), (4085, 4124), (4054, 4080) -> -0.8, 4.16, 6.97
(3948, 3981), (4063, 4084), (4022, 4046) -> -4.6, 4.33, 6.48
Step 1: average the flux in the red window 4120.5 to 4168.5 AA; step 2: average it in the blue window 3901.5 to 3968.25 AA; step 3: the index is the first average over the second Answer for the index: 1.66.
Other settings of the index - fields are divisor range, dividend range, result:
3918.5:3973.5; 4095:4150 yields 1.87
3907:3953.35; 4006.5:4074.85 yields 1.59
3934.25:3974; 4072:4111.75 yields 1.78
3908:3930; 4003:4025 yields 1.41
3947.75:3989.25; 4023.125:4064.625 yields 1.42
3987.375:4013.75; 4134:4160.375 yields 1.02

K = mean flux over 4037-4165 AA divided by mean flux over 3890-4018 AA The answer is 1.4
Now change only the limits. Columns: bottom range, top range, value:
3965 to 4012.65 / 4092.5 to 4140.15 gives 1.21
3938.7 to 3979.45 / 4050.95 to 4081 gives 1.57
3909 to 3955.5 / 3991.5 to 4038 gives 1.61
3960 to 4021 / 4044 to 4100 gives 1.18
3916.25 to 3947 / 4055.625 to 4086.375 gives 1.87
